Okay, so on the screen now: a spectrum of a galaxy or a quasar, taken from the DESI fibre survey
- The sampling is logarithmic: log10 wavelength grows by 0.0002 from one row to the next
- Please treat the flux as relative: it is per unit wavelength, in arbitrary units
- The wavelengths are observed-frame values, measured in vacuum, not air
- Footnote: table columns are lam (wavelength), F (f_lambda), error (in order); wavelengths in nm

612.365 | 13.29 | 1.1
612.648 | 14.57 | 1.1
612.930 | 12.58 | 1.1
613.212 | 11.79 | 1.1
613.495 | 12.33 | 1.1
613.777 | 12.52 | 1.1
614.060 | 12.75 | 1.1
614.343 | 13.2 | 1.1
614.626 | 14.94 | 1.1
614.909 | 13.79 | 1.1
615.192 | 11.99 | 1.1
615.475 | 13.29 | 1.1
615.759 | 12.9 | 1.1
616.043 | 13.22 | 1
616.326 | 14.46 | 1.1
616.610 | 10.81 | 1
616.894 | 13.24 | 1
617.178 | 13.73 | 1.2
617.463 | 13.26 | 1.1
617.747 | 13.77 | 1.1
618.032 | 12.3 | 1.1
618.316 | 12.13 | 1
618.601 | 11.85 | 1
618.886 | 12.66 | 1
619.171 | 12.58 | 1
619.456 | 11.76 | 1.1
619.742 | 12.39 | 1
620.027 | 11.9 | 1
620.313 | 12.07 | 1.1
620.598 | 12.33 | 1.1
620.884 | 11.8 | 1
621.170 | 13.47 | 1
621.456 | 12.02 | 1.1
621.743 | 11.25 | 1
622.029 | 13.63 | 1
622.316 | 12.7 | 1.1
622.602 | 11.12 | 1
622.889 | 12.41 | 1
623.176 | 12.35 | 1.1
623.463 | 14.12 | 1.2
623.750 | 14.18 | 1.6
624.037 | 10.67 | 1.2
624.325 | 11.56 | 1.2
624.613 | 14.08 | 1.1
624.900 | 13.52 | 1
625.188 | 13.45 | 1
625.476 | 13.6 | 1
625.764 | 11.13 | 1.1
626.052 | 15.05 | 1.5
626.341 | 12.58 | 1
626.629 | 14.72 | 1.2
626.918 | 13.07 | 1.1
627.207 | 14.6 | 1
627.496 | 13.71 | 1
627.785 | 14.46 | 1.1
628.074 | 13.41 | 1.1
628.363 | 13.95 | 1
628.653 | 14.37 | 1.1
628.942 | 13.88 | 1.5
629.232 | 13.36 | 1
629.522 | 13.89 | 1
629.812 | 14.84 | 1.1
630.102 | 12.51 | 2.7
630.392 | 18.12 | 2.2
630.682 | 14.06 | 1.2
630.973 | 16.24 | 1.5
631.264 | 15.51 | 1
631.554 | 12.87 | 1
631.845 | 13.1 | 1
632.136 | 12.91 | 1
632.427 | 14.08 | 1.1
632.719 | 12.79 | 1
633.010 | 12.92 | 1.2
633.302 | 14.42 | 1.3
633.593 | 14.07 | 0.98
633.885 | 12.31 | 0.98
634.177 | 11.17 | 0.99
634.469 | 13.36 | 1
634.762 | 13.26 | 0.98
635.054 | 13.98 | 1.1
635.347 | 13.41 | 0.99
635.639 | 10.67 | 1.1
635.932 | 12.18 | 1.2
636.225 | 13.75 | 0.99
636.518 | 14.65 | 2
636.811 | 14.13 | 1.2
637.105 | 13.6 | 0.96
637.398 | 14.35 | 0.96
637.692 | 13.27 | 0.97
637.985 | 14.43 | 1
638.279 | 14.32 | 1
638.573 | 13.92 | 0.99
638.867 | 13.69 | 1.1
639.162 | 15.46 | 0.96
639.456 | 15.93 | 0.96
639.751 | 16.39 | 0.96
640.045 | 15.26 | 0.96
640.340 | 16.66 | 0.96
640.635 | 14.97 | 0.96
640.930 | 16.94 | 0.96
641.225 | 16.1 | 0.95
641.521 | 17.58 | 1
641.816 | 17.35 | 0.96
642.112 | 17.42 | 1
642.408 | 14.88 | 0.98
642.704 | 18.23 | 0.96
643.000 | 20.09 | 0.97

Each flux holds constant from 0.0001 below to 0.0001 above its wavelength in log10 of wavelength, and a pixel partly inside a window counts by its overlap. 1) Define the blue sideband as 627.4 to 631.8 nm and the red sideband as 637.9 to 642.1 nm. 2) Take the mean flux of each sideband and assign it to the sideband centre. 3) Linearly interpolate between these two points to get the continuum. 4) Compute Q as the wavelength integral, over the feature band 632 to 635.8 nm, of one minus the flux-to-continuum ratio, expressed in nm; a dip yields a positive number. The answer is 0.48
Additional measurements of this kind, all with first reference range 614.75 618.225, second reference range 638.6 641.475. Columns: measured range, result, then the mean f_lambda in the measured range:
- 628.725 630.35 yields 0.058 nm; 14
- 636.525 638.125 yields 0.144 nm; 14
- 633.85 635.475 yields 0.231 nm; 12.9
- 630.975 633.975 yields 0.242 nm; 13.7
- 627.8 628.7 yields 0.028 nm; 13.9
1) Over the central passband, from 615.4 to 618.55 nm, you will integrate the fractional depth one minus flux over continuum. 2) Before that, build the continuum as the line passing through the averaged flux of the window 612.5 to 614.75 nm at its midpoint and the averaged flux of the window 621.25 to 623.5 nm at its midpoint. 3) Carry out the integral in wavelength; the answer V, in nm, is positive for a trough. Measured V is -0.04 nm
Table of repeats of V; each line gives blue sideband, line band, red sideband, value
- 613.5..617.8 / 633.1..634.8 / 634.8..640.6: 0.12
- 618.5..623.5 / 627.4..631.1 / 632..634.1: -0.39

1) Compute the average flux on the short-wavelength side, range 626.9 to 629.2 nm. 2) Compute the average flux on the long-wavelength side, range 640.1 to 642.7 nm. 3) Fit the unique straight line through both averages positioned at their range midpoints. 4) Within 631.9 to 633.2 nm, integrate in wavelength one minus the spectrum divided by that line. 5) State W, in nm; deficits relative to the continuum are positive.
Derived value 0.14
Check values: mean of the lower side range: 14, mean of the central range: 13.2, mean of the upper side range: 16.5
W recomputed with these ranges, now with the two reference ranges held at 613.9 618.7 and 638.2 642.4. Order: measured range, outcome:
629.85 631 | -0.03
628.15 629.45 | 0.06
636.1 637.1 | 0.09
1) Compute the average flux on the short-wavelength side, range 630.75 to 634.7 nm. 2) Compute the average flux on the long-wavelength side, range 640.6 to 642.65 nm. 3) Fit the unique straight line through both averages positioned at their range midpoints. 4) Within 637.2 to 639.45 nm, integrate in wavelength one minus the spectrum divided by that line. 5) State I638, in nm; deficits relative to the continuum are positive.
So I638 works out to 0.171 nm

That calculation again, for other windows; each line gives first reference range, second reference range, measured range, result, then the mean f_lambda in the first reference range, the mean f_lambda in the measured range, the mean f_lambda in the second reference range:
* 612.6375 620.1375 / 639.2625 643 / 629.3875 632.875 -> 0.192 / 12.8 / 14.2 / 16.6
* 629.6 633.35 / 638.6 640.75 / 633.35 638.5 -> 0.508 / 14.2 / 13.4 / 15.4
